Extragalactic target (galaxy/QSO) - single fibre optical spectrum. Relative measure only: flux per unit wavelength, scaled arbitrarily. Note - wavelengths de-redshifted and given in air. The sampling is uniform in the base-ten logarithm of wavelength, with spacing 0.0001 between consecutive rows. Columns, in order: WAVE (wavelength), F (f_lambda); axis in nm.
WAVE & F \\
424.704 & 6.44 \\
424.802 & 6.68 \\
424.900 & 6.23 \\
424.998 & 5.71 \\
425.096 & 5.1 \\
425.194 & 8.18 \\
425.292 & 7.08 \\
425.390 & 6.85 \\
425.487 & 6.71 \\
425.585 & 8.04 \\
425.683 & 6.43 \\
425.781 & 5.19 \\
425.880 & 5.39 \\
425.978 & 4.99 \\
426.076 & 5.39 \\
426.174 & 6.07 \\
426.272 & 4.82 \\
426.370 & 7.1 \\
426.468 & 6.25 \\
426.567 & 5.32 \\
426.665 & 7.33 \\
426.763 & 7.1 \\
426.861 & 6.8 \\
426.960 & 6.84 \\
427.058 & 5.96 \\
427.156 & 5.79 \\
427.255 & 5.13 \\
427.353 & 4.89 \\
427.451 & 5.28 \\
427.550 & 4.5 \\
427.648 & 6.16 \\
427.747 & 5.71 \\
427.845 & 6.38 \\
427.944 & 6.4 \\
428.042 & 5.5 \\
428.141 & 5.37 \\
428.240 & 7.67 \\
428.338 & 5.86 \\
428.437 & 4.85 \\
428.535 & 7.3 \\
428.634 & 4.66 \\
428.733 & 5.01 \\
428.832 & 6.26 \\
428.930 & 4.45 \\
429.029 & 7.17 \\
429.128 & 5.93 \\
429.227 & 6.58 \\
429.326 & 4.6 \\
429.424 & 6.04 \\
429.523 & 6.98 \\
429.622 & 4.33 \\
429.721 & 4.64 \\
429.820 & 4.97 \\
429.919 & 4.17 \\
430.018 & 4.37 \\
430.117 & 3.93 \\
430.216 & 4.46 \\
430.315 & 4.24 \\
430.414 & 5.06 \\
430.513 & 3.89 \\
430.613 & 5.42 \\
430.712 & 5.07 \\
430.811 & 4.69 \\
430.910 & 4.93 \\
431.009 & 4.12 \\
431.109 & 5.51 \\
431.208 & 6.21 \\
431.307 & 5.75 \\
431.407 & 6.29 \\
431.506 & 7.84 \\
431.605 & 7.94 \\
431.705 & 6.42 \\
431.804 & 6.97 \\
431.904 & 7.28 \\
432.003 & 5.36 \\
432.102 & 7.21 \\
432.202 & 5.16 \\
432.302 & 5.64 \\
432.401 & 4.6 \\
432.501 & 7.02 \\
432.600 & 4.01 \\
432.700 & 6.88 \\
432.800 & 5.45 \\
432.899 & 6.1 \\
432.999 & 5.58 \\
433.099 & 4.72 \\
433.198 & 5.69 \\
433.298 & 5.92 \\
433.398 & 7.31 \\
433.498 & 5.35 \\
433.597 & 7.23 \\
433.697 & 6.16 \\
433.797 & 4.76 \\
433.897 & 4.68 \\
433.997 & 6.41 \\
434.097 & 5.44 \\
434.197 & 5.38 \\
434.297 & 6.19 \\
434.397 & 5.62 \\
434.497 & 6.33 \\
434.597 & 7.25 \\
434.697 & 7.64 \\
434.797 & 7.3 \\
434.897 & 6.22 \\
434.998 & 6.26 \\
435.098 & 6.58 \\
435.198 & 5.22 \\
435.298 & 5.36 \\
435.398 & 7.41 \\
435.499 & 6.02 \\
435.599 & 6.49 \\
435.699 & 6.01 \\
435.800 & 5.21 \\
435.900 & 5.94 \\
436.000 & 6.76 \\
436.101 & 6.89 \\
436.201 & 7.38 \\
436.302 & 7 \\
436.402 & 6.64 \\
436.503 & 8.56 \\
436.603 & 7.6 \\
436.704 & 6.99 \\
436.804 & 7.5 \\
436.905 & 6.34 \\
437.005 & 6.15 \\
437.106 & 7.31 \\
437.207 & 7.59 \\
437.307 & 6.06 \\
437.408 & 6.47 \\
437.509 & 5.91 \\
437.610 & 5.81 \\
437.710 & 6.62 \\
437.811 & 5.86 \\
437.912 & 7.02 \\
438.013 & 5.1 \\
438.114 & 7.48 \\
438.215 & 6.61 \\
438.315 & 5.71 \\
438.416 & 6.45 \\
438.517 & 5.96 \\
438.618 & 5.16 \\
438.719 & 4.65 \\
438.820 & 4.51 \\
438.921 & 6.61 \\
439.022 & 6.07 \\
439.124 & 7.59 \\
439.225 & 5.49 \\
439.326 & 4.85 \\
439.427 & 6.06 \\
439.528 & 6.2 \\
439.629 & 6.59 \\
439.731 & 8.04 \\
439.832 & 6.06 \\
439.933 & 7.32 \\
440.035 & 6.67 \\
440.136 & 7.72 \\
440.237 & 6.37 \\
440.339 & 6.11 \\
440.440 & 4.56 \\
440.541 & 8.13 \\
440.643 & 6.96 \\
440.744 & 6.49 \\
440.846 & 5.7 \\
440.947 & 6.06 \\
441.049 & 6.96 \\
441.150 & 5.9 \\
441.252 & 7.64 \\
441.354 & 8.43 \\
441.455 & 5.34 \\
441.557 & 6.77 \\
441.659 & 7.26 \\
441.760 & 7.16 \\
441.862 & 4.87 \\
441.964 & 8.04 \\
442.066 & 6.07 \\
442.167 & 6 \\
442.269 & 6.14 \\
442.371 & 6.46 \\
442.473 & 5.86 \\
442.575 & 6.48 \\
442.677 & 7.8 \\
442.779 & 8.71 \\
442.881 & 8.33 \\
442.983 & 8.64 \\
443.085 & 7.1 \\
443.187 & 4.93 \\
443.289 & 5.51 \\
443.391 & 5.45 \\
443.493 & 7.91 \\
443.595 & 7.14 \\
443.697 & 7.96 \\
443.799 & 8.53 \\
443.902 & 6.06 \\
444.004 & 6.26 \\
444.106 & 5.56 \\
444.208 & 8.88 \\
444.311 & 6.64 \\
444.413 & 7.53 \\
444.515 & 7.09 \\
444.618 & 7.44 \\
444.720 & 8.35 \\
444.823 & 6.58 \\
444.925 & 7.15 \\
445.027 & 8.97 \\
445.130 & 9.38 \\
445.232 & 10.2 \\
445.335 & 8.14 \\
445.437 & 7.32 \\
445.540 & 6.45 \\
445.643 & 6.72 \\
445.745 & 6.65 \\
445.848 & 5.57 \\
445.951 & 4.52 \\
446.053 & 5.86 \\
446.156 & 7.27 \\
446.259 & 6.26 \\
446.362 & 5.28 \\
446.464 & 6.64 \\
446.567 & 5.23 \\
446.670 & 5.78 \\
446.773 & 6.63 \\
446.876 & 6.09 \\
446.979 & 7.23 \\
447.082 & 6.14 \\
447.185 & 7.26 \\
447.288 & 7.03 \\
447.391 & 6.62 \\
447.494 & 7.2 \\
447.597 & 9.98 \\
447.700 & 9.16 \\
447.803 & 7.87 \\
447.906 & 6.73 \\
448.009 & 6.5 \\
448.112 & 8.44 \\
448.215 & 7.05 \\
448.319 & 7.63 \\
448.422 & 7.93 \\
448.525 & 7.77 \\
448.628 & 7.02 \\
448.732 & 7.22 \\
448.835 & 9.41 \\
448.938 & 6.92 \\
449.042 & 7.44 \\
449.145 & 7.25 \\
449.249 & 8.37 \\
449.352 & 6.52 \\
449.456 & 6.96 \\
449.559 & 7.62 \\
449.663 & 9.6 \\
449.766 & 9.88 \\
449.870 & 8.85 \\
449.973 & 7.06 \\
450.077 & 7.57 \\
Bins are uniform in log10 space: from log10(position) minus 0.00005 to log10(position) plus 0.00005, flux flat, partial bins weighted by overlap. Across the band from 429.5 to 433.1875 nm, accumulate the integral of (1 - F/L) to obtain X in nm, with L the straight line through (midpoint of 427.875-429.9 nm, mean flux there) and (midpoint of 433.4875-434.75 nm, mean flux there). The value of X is 0.25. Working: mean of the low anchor 5.71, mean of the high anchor 6.06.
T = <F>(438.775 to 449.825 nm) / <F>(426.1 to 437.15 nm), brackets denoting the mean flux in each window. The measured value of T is 1.17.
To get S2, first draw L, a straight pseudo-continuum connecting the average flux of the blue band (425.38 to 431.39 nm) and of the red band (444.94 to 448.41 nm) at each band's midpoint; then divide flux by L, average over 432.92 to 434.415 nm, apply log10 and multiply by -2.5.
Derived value 0.05 mag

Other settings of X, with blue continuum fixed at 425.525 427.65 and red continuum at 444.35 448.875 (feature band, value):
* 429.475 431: 0.36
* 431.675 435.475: 0.20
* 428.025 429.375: 0.06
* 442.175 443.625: 0.02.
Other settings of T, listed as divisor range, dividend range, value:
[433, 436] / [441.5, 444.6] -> 1.14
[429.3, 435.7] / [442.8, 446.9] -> 1.21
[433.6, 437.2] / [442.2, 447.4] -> 1.07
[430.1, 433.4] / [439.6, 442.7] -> 1.17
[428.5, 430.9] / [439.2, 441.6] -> 1.27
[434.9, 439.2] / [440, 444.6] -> 1.07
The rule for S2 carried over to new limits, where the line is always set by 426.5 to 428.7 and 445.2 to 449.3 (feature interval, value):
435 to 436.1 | 0.05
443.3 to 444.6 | -0.02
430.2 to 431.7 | 0.12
